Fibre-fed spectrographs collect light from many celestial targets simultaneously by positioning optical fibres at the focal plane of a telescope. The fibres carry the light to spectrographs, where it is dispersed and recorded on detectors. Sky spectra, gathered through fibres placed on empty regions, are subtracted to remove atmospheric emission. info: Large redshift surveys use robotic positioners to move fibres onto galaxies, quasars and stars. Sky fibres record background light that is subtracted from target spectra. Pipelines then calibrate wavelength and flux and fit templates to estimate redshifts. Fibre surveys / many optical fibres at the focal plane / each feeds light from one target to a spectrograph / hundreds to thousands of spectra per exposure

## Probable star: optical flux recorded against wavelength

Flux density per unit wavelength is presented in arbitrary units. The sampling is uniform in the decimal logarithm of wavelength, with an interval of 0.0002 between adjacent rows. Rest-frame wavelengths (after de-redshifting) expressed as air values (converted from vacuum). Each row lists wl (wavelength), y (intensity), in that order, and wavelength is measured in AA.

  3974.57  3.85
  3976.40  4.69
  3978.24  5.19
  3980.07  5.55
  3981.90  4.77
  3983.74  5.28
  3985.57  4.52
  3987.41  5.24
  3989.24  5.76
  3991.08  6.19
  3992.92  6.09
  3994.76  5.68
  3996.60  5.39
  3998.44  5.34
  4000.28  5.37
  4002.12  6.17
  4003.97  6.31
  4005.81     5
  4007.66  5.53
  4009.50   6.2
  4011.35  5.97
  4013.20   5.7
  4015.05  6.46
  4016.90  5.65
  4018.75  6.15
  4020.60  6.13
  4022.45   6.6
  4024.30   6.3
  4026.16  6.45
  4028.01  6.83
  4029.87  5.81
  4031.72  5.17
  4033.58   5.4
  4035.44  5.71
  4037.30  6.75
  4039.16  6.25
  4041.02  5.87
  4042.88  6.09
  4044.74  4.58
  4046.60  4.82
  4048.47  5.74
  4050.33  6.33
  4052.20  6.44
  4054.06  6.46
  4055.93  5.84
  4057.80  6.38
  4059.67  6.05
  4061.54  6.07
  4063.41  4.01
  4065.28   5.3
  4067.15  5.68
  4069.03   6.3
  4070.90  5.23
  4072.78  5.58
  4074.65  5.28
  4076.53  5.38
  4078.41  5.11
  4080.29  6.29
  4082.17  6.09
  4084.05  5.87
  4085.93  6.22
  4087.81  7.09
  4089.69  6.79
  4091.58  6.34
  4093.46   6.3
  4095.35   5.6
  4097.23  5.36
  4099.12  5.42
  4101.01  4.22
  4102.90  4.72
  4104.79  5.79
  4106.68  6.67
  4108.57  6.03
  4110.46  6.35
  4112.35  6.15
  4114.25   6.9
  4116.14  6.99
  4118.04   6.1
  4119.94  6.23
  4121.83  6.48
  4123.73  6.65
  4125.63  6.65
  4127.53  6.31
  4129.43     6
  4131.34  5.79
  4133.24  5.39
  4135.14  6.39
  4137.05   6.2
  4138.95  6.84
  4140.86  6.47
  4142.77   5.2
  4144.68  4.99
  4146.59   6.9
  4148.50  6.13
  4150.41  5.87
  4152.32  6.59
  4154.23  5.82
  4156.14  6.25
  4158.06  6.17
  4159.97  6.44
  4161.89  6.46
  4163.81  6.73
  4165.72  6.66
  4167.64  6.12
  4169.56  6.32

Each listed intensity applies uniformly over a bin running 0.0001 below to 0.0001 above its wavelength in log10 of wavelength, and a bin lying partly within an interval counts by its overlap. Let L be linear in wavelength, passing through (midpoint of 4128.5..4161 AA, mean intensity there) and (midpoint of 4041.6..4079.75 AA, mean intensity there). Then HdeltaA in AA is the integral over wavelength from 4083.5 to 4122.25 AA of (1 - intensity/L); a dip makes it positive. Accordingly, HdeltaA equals -1.4 AA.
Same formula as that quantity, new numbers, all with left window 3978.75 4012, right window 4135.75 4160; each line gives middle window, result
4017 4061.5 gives -2.1 AA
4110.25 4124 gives -1.0 AA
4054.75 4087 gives 0.8 AA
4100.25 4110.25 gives 0.7 AA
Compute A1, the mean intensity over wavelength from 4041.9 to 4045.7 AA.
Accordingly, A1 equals 5.35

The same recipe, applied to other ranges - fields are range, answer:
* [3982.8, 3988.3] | 5.01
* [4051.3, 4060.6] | 6.23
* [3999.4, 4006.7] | 5.72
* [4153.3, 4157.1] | 6.04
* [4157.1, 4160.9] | 6.31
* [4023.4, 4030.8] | 6.35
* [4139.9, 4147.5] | 5.88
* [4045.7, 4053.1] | 5.83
